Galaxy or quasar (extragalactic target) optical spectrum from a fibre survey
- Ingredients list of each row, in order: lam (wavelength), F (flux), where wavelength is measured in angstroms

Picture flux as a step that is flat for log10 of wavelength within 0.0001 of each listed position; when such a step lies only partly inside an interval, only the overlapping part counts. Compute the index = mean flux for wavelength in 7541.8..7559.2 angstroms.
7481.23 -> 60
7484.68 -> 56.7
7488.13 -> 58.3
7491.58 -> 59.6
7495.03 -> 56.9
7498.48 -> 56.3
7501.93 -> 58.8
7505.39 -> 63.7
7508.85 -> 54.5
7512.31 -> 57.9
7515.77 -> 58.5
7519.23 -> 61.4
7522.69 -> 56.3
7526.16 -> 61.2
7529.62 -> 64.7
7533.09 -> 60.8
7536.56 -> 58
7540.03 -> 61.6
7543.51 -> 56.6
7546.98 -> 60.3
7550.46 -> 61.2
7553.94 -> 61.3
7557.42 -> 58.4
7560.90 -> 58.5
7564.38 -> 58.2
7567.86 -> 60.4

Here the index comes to 59.6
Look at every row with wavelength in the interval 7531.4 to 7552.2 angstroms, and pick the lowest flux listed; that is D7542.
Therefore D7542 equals 56.6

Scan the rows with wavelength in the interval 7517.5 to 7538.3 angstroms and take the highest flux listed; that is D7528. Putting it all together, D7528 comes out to 64.7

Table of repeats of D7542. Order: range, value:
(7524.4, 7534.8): 60.8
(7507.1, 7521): 54.5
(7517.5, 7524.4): 56.3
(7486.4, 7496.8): 56.9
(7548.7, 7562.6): 58.4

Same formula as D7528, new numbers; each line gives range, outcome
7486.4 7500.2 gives 59.6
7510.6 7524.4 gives 61.4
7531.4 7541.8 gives 61.6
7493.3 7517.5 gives 63.7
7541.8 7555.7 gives 61.3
